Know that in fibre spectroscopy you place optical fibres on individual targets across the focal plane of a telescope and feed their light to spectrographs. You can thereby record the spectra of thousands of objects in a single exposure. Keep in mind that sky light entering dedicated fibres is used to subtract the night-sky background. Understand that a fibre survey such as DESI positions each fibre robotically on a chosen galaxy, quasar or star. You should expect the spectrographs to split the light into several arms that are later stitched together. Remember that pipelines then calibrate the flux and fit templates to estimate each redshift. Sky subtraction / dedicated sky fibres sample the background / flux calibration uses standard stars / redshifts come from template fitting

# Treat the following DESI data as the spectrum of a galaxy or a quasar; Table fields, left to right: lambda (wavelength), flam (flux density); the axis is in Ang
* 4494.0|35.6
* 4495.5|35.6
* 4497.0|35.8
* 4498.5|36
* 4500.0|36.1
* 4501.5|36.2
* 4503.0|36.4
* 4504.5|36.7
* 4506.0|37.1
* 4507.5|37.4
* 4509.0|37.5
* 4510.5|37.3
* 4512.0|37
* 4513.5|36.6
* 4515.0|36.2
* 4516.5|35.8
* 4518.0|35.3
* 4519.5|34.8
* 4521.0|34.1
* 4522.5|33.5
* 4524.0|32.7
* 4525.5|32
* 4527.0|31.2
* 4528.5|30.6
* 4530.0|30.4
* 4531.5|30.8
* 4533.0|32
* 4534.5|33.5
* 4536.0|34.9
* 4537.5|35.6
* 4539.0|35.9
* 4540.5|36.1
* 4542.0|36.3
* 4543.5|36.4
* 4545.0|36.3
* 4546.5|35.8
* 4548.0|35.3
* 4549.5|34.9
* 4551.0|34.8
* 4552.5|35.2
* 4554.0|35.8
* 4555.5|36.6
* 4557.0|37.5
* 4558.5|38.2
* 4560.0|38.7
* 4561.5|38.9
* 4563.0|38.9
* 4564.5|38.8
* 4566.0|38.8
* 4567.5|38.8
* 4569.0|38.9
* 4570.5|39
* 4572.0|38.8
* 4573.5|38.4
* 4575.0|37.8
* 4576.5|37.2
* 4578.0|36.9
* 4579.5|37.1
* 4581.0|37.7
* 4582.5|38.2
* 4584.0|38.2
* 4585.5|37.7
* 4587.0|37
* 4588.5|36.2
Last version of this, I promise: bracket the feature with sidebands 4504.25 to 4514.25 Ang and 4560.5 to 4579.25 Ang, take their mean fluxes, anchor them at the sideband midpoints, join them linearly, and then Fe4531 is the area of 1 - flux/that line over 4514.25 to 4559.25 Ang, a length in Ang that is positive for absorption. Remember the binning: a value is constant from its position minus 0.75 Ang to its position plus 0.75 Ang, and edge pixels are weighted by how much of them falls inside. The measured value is 3.68 Ang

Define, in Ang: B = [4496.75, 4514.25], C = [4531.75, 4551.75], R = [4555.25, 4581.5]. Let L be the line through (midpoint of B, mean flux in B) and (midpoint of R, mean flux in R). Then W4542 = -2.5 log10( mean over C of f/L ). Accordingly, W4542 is 0.07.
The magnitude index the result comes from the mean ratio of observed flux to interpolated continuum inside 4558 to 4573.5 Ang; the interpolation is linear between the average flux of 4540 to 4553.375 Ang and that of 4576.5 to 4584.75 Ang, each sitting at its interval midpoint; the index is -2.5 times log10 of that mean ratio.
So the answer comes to -0.058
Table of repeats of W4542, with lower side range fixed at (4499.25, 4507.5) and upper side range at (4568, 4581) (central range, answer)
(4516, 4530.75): 0.12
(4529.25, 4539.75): 0.12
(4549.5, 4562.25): 0.02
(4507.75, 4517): 0.00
